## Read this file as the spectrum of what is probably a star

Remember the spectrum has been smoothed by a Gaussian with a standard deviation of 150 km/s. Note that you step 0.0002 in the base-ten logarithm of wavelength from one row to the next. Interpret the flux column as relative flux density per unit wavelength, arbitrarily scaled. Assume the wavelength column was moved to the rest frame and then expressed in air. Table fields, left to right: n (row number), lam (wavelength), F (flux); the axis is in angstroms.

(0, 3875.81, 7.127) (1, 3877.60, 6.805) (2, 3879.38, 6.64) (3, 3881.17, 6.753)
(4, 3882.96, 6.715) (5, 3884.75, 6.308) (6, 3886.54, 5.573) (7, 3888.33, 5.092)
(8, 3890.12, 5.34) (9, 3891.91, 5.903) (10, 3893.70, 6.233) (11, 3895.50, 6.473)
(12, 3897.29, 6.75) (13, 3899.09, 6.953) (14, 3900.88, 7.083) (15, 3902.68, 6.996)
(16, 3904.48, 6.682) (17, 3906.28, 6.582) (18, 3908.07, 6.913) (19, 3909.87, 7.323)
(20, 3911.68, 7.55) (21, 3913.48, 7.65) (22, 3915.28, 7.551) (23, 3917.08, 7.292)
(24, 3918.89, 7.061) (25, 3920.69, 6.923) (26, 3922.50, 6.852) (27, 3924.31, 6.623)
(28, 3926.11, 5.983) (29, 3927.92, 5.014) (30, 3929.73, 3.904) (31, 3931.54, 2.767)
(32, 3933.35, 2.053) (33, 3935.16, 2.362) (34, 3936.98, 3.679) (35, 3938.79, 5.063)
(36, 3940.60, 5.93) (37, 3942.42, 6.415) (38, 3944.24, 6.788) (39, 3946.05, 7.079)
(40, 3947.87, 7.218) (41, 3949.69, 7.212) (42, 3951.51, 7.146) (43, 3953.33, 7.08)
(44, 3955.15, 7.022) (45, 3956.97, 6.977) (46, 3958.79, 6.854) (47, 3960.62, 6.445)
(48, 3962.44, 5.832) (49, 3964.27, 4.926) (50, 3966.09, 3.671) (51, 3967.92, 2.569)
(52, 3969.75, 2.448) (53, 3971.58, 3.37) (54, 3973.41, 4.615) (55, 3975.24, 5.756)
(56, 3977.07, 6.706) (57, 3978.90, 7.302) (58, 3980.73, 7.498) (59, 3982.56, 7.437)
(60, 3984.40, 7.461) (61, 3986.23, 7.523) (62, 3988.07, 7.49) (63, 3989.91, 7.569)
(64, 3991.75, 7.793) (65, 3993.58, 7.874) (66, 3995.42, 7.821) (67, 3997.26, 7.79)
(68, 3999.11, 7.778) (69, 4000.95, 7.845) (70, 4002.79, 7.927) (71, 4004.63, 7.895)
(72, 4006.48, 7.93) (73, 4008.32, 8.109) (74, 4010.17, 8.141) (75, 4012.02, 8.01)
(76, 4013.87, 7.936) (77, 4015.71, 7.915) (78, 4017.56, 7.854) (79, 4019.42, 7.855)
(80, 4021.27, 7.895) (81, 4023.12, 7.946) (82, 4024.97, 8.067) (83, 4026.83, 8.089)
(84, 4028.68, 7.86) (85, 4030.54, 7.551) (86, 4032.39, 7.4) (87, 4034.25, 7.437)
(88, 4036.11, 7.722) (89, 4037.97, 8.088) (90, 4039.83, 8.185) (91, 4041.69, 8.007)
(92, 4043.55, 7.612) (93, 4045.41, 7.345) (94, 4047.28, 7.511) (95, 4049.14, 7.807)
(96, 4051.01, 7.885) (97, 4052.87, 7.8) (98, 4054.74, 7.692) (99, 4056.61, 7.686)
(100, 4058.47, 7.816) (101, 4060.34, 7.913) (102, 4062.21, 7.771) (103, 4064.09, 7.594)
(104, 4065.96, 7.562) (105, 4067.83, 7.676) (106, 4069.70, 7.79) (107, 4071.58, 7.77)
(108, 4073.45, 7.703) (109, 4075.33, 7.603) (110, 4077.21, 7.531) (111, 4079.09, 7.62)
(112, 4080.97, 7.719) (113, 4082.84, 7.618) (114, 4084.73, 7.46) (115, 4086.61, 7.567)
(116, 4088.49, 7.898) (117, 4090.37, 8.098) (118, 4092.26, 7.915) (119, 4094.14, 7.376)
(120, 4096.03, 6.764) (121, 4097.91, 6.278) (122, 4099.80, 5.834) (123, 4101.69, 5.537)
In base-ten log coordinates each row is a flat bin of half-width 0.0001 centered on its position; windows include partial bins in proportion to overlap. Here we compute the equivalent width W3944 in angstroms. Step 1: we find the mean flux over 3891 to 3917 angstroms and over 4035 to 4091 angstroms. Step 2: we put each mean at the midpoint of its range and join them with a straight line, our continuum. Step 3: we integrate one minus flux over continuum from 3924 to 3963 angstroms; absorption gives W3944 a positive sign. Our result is 7.9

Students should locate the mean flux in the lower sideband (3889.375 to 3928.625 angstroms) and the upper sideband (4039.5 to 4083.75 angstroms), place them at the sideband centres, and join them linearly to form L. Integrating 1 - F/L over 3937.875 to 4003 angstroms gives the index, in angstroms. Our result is 5.8 angstroms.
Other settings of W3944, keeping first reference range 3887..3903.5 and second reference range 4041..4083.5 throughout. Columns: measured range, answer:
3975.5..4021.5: -3.5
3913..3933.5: 1.9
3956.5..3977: 5.9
